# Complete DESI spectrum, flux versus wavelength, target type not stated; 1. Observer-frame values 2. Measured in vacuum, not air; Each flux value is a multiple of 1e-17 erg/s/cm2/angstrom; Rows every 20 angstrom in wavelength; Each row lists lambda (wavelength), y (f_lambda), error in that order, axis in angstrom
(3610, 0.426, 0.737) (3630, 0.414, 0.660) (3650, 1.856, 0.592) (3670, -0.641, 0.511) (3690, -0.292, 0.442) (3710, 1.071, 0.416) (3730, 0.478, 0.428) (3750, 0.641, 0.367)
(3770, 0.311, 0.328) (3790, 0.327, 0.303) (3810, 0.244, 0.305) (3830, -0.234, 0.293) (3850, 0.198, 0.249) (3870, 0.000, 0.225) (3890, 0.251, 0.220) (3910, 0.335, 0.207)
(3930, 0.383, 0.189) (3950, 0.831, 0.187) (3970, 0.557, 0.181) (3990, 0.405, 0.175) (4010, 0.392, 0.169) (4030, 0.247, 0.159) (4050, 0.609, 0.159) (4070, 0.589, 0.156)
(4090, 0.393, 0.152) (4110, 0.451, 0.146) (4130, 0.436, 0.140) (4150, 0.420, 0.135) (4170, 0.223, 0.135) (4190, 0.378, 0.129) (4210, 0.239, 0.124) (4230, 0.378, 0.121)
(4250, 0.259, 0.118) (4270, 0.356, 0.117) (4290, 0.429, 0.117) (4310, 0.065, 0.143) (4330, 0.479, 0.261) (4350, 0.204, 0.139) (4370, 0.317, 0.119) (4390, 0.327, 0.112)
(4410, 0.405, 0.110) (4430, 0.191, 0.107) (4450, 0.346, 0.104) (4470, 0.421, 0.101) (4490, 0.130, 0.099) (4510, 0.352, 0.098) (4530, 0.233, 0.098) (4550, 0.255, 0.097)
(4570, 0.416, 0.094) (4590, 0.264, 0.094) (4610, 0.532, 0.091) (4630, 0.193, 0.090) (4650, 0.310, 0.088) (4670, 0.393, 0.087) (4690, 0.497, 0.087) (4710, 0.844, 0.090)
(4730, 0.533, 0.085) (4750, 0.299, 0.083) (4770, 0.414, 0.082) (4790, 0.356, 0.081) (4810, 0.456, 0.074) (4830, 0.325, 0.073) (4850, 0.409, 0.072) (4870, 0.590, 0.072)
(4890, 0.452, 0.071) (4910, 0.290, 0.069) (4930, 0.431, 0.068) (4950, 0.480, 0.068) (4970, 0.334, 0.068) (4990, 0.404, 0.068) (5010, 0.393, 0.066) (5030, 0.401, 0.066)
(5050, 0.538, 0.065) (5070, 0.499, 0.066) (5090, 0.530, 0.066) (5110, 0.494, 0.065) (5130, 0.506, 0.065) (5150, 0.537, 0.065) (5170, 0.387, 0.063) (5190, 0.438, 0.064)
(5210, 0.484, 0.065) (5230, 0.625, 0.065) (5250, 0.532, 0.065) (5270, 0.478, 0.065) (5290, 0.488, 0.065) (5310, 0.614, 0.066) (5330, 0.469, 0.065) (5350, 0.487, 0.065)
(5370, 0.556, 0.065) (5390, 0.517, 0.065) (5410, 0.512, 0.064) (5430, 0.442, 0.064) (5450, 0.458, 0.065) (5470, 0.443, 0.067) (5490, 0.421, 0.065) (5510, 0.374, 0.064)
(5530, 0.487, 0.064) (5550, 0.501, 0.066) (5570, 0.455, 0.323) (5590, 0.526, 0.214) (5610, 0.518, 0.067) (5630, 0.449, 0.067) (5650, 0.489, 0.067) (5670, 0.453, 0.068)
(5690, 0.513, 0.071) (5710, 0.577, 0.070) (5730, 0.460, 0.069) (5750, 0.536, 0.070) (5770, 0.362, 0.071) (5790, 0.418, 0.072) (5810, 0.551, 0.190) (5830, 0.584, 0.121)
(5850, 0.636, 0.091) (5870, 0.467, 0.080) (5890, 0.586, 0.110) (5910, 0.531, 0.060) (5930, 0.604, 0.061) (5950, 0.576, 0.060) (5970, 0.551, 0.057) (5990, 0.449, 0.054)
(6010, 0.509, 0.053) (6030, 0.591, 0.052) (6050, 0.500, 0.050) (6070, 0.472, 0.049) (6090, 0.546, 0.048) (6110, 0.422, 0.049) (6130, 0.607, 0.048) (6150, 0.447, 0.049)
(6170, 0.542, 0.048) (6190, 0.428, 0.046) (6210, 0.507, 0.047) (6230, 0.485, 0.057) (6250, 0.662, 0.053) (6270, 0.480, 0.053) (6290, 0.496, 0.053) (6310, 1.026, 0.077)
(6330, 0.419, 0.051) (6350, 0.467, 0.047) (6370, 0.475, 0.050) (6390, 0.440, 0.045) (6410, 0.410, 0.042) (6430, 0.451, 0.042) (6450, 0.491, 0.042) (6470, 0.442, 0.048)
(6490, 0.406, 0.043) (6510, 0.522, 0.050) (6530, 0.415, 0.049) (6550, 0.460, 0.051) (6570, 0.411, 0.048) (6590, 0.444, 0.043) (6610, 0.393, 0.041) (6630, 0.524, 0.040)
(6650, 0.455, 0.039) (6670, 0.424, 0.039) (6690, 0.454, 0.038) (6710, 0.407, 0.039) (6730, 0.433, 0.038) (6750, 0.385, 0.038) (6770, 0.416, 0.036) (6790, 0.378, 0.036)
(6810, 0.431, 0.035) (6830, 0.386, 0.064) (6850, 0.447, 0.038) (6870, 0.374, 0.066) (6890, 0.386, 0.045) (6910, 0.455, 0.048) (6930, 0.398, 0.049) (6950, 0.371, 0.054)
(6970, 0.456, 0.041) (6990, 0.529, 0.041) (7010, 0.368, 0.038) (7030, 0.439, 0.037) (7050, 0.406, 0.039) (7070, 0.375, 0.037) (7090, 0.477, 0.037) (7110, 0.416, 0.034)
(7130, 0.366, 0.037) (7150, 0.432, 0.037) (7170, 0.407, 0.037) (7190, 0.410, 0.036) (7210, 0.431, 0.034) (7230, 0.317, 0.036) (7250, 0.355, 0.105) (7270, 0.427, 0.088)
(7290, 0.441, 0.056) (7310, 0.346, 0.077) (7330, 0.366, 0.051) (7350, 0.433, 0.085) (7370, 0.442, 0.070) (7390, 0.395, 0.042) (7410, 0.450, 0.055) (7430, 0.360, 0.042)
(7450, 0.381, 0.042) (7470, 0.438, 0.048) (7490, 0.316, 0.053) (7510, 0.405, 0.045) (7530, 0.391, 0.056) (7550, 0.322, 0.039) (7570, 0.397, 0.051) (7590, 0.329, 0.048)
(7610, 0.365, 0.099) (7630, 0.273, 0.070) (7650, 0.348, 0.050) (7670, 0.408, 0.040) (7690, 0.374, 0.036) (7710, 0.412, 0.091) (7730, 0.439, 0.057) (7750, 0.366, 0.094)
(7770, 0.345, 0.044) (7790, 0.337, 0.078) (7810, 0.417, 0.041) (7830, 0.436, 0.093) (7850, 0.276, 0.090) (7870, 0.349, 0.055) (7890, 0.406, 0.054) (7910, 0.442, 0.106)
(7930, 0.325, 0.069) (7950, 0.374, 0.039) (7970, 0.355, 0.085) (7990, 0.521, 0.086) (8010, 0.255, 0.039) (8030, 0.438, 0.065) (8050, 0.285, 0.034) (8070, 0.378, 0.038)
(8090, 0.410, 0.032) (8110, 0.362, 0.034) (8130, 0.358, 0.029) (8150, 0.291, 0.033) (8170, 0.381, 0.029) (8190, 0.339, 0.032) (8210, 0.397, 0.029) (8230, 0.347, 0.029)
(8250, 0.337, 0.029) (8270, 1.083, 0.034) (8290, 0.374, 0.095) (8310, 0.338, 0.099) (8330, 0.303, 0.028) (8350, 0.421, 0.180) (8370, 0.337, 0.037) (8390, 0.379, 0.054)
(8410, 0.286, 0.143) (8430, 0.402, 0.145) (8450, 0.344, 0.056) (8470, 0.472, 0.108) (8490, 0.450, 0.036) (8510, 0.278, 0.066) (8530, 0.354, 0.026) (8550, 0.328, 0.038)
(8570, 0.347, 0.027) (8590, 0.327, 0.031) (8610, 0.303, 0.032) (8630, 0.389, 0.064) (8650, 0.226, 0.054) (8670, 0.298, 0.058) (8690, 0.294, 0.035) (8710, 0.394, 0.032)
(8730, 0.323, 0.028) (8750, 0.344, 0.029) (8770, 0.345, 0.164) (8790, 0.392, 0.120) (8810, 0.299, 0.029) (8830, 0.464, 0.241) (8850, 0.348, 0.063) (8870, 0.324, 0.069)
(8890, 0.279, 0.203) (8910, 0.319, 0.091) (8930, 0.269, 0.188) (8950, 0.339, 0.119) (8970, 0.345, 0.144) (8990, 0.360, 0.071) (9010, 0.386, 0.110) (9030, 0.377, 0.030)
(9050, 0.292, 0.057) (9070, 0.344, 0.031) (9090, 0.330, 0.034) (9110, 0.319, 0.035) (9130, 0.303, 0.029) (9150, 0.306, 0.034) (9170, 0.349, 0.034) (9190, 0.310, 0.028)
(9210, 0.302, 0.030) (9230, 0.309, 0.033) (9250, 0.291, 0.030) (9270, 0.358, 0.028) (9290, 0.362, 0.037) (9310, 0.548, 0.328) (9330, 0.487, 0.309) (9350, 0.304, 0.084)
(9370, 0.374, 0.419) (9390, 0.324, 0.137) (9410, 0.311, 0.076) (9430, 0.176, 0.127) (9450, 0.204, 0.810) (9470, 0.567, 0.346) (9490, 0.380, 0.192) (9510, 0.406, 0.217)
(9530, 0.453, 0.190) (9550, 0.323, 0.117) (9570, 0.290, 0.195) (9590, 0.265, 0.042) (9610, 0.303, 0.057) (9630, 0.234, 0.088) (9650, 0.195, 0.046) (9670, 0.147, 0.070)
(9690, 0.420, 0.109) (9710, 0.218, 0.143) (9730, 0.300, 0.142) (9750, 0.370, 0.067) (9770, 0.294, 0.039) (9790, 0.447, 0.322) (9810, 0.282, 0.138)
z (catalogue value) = 0.261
